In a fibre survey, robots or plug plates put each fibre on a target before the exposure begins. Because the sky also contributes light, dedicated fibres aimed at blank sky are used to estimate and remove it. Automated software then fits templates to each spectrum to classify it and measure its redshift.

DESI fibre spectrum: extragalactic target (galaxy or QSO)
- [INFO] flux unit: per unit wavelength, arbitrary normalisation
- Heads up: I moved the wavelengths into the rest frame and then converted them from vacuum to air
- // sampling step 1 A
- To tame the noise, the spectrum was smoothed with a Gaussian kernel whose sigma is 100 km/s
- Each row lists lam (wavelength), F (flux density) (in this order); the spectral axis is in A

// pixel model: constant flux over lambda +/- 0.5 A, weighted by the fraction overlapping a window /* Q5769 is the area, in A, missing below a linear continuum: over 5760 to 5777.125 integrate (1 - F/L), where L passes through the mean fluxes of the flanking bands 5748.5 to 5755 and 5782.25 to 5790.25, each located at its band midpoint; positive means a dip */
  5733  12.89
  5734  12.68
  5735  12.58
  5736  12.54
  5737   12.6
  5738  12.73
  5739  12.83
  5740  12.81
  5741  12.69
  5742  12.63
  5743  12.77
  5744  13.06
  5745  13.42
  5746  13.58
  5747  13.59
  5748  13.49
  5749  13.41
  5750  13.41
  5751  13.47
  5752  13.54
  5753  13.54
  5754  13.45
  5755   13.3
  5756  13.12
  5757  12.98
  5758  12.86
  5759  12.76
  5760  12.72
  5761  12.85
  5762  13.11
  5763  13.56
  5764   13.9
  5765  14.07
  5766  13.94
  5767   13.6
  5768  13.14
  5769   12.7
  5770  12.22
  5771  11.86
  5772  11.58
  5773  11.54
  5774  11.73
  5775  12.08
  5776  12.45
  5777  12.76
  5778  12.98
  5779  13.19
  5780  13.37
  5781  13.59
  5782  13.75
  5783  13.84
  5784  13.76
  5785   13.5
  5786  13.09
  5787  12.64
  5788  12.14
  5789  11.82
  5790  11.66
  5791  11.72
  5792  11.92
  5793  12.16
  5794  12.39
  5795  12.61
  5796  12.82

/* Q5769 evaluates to 0.5 A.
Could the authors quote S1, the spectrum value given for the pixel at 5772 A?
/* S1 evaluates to 11.58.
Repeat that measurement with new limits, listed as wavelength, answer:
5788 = 12.14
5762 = 13.11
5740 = 12.81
